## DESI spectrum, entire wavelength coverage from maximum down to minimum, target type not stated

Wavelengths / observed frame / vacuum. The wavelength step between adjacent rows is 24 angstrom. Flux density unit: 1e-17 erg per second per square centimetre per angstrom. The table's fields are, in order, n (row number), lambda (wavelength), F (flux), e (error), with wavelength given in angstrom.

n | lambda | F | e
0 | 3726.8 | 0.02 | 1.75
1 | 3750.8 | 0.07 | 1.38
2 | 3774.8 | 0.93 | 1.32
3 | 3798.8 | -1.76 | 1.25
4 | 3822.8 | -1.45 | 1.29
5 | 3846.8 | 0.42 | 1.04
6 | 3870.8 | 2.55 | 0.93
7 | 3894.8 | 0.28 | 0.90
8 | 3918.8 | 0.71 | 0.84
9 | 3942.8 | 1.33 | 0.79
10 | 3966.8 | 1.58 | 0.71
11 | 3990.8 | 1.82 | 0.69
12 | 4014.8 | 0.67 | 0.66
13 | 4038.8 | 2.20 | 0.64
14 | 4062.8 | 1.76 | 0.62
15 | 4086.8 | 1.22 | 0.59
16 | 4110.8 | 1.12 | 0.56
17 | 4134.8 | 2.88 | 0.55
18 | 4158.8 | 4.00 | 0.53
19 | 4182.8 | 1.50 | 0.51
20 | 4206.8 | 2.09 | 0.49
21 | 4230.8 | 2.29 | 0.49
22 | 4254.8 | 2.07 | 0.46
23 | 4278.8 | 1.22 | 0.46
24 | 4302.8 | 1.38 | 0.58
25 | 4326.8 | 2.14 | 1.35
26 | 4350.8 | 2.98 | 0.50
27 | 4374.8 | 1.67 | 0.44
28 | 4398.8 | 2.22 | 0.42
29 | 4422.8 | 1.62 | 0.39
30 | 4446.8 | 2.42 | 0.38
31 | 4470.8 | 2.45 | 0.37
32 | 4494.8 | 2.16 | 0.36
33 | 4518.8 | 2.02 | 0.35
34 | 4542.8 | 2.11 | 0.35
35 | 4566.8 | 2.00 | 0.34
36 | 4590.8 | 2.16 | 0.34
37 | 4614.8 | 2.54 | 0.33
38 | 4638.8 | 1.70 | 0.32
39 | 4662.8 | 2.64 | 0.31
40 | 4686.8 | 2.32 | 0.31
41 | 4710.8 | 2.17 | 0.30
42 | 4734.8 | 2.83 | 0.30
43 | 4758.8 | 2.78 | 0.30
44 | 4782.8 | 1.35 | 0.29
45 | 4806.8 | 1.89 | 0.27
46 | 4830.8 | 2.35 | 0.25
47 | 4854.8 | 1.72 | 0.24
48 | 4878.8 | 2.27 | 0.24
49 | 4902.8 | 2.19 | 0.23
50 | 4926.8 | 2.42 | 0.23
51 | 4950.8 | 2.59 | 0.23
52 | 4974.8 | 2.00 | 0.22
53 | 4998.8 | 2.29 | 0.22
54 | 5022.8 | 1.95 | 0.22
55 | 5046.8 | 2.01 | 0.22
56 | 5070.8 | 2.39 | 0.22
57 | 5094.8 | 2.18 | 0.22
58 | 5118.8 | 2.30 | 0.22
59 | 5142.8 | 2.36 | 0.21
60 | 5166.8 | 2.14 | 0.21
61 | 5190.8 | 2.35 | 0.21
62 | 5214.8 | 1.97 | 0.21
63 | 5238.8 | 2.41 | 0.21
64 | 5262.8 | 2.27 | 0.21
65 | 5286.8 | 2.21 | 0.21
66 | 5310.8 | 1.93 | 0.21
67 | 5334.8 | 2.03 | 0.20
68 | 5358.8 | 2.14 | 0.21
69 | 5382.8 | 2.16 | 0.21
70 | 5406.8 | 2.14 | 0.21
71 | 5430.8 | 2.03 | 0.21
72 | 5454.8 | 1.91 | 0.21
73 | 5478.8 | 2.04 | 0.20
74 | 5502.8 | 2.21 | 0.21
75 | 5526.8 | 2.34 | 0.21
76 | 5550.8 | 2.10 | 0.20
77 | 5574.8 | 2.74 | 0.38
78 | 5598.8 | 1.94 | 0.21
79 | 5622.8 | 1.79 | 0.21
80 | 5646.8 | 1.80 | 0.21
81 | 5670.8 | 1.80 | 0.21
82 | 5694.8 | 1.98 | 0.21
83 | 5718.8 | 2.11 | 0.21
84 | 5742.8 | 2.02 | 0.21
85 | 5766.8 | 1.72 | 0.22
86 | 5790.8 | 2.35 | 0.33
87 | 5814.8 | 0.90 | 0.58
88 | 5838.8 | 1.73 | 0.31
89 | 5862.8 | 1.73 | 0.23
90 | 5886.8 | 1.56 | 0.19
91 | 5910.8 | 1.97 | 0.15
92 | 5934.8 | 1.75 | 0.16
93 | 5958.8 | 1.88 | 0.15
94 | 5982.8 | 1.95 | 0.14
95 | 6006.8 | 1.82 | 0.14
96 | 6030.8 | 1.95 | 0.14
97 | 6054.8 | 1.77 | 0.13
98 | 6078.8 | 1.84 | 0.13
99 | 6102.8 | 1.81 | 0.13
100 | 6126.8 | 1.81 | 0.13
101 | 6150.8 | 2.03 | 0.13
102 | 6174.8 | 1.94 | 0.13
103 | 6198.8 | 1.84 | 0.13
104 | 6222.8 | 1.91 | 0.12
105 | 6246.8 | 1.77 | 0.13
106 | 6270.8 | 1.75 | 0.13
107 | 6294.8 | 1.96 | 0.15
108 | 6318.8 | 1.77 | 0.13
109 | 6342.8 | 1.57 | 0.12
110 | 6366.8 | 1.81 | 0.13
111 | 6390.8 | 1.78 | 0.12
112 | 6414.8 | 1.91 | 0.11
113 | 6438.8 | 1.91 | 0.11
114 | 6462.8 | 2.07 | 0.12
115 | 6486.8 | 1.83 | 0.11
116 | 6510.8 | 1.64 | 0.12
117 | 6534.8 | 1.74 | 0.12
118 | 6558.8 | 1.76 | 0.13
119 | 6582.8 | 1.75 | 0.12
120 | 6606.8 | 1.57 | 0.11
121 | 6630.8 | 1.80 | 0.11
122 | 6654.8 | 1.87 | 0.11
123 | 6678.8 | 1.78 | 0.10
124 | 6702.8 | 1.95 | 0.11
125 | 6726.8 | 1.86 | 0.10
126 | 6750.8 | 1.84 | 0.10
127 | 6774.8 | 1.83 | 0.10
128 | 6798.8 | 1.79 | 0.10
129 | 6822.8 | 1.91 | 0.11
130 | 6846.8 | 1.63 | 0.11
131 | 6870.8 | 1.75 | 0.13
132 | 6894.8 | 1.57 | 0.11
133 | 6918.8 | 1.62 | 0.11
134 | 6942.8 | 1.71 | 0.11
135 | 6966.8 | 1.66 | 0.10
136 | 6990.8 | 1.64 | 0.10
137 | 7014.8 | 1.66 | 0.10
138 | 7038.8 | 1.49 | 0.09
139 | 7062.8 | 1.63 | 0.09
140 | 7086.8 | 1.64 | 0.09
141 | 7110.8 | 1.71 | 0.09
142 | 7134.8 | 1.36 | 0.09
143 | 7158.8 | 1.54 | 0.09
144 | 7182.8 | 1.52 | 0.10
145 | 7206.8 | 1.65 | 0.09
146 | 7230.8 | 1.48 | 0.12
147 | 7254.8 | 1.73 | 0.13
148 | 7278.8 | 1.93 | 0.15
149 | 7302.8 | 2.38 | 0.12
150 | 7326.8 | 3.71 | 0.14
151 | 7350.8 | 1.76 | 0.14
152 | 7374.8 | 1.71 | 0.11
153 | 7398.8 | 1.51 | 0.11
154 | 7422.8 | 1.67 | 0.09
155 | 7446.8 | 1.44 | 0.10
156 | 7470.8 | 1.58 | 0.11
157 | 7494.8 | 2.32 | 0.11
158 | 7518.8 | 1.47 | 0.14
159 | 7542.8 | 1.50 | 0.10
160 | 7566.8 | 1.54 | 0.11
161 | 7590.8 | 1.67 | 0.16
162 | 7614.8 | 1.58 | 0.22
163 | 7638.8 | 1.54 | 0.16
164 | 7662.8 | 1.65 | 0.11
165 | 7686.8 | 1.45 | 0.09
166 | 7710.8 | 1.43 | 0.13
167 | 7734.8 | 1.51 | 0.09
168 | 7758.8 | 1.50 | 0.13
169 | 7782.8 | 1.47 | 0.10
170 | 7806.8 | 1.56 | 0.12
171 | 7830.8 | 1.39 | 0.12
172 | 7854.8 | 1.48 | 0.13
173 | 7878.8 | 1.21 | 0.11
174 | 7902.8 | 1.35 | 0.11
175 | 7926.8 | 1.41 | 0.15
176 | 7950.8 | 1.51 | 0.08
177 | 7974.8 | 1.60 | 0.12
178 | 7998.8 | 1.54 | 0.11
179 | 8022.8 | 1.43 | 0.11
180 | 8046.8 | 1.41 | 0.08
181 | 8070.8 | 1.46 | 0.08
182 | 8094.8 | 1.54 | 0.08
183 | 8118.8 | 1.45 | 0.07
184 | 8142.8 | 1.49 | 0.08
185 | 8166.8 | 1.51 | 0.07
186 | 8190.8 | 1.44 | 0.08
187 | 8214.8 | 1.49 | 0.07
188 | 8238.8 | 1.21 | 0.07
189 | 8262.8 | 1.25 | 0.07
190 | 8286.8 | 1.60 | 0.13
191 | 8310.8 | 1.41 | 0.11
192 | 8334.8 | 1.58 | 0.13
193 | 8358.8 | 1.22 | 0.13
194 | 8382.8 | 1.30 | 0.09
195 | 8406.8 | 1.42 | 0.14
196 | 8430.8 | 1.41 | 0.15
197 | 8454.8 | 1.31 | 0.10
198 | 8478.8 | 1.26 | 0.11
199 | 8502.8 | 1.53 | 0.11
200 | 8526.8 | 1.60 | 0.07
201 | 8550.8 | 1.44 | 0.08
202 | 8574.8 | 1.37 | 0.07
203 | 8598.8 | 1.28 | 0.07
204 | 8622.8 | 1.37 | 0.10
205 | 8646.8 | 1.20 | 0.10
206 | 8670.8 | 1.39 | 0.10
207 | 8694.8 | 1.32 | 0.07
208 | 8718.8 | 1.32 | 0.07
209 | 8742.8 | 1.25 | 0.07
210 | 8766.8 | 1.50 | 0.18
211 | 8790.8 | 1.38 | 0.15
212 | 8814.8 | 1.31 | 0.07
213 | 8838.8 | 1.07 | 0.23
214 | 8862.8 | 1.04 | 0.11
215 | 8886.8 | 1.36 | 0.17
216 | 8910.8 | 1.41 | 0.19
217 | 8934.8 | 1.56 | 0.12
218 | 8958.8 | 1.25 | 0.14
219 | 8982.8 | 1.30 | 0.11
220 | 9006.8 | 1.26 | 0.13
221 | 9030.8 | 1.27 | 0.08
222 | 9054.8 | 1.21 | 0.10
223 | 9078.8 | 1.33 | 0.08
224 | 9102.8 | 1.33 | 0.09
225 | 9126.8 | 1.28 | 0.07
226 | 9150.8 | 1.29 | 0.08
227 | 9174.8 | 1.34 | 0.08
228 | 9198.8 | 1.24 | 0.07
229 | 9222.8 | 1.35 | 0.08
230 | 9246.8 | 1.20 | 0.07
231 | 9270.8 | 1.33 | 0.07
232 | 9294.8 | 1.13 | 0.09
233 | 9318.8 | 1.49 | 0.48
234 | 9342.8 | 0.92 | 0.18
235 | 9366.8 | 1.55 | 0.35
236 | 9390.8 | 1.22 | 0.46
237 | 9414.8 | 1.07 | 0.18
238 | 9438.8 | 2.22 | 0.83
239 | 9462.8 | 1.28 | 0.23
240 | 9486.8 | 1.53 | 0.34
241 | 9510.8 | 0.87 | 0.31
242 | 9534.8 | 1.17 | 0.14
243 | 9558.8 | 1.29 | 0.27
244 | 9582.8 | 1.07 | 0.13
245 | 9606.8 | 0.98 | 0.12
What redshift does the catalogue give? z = 0.114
